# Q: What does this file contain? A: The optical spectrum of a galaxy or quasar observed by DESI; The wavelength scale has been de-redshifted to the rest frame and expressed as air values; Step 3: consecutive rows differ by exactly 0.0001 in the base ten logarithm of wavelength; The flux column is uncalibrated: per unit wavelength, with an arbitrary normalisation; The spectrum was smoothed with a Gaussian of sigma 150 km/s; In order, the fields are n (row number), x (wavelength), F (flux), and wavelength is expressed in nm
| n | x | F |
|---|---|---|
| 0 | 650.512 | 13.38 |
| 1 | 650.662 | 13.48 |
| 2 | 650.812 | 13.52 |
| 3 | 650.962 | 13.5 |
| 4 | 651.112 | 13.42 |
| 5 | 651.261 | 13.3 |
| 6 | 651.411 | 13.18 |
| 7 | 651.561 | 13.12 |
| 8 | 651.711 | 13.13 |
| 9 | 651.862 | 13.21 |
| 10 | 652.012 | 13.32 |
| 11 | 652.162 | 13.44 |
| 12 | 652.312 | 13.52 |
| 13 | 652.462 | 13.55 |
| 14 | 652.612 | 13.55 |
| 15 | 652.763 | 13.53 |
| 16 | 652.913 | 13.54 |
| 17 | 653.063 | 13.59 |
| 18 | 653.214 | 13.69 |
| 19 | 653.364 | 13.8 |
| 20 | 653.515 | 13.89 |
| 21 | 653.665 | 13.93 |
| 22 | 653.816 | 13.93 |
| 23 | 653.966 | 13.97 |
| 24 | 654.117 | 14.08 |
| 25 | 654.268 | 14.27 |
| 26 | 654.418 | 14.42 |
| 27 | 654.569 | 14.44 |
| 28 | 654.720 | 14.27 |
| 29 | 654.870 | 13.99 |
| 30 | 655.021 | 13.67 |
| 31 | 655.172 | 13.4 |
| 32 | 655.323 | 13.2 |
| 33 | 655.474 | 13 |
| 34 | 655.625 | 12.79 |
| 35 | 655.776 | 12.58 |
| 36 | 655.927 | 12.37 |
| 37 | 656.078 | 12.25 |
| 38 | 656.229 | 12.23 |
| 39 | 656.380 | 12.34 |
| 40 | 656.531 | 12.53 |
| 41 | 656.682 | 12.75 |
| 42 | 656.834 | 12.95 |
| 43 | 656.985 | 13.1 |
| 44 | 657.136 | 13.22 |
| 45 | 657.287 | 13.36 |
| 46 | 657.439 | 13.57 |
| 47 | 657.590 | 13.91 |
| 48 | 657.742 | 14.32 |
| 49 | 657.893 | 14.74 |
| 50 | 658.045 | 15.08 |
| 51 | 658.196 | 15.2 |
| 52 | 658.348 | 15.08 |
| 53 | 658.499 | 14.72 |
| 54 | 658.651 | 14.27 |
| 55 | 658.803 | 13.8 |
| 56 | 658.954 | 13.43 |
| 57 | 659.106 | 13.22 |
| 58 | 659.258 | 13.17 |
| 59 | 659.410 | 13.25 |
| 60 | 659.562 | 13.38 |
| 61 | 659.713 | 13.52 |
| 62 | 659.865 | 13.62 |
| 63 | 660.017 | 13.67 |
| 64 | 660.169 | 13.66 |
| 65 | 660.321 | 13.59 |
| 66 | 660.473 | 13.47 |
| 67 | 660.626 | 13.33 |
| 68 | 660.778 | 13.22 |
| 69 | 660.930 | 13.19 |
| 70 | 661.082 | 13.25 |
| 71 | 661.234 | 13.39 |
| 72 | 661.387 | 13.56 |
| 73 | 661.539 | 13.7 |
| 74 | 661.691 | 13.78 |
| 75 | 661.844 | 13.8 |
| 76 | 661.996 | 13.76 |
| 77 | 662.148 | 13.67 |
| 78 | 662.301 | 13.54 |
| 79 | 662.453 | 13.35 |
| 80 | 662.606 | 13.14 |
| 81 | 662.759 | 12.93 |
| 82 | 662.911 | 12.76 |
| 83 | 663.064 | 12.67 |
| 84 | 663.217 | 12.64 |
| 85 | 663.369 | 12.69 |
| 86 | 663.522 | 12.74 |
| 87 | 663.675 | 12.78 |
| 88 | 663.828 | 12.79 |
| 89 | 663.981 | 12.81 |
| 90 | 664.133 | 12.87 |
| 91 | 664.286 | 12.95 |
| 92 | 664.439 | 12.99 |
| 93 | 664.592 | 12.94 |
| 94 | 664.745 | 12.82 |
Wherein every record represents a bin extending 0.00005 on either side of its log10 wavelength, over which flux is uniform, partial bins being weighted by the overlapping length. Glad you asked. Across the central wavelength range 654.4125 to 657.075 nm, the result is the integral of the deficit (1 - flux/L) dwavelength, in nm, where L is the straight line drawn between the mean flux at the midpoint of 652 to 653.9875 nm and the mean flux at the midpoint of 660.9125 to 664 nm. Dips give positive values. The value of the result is 0.086 nm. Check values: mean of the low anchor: 13.7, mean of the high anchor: 13.2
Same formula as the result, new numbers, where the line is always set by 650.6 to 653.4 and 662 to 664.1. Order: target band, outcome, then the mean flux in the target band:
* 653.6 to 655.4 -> -0.08 nm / 14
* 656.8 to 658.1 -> -0.06 nm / 13.8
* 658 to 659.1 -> -0.10 nm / 14.4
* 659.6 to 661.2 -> -0.04 nm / 13.5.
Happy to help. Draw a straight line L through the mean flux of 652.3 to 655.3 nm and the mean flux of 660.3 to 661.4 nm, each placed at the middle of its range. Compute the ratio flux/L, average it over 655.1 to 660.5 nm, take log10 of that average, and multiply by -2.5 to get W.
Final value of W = 0.007 mag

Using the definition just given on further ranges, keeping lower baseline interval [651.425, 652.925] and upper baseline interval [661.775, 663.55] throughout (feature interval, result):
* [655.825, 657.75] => 0.03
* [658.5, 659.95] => -0.03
